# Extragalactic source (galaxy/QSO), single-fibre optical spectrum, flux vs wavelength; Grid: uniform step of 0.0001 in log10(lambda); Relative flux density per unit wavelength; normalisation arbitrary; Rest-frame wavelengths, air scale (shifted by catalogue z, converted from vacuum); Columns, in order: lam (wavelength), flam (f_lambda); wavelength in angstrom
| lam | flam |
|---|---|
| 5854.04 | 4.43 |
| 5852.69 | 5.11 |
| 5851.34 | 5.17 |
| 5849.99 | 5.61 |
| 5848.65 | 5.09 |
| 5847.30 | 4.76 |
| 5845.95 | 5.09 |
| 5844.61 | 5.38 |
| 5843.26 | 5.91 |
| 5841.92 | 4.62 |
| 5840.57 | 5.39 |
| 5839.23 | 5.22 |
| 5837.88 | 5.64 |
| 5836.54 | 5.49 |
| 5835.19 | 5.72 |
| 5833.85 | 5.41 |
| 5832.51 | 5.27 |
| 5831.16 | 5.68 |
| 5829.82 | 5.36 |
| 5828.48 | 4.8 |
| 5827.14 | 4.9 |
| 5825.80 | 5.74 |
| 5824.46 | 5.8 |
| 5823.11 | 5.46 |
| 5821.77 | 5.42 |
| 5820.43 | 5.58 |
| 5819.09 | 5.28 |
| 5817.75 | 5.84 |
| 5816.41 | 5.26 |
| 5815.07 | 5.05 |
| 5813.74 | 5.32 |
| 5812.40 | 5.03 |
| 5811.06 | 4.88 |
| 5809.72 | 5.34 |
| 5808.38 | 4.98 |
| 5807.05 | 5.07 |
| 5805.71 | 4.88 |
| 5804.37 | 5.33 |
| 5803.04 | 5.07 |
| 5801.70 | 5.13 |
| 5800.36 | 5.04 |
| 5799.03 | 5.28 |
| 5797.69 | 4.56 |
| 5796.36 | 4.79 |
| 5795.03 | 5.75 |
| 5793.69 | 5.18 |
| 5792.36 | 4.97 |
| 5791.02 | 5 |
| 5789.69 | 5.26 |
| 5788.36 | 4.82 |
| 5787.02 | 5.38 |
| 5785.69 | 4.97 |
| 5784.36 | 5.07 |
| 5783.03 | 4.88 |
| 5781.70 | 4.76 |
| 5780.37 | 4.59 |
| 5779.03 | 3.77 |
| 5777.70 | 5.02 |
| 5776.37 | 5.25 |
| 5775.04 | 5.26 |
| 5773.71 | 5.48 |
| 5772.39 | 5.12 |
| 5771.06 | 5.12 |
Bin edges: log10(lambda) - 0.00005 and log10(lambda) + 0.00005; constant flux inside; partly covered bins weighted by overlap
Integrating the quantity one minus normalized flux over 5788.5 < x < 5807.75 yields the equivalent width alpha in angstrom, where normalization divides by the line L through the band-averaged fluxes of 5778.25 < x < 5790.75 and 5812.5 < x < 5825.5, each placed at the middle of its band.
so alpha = -0.05 angstrom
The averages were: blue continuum 4.84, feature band 5.09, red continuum 5.44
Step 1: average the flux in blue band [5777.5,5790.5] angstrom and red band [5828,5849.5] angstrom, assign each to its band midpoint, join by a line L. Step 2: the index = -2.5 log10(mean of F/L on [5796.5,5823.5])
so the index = -0.02 mag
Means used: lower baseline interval 4.85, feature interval 5.18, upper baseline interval 5.31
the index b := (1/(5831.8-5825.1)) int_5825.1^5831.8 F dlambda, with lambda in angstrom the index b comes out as 5.3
